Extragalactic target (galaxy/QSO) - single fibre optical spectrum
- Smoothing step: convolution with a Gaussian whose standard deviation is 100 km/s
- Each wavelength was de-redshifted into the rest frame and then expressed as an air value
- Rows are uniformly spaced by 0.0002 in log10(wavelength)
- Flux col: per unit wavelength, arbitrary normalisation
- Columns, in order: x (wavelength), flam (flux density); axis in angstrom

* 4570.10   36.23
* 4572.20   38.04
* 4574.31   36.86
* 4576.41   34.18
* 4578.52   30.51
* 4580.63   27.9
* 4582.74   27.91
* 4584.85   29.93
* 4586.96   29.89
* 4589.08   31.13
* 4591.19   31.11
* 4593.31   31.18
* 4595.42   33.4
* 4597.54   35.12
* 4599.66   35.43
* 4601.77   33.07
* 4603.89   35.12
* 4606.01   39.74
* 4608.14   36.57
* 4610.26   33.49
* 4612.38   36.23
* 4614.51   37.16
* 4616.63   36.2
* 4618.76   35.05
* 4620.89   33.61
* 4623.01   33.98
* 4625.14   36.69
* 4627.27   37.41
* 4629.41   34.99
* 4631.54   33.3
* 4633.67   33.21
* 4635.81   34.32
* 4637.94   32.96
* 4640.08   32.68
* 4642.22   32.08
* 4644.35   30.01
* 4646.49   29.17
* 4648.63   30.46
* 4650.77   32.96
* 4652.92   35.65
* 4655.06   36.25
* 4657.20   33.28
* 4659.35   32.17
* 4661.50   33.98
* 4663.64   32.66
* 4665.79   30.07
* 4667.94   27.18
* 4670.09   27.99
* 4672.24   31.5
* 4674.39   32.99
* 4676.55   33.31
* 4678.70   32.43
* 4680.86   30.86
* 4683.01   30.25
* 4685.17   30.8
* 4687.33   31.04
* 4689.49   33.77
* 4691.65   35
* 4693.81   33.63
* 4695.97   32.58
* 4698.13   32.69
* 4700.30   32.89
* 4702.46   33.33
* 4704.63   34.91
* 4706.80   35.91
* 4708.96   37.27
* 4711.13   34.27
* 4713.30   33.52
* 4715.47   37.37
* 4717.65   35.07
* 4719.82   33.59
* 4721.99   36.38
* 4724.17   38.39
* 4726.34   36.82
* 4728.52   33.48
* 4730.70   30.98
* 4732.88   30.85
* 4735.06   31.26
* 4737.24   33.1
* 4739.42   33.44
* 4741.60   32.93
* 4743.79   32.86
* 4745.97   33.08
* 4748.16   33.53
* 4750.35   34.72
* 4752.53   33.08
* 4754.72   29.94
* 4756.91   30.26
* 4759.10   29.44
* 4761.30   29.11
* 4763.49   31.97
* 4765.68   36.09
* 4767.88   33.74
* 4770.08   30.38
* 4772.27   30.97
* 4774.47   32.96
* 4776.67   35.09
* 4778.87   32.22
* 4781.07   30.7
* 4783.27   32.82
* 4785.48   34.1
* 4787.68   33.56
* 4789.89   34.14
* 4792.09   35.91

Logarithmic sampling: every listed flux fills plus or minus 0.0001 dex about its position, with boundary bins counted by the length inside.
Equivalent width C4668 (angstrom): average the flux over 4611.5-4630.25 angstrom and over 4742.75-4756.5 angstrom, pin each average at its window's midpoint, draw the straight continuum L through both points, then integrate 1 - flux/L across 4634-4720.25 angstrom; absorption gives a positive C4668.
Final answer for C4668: 3.9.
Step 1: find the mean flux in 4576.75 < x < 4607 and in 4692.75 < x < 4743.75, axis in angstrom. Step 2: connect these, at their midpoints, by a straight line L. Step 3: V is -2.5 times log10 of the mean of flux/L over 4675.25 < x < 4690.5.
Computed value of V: 0.060 mag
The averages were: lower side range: 32.3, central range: 31.8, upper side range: 34.1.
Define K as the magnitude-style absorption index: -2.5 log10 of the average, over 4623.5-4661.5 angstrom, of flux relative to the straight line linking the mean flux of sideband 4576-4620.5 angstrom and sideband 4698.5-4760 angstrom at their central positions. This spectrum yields 0.00 mag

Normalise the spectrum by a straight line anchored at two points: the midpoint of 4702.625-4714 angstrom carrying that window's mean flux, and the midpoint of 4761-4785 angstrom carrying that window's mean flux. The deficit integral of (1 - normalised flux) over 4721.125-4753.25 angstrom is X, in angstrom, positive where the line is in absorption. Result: 0.3 angstrom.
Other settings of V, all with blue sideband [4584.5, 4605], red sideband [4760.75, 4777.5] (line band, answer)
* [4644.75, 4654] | 0.025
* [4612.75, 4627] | -0.094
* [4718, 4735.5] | -0.049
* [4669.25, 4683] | 0.039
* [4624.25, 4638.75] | -0.066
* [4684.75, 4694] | -0.009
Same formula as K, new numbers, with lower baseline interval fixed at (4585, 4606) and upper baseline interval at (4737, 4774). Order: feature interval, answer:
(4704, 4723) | -0.09 mag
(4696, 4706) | -0.03 mag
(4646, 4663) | -0.01 mag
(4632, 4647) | 0.02 mag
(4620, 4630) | -0.08 mag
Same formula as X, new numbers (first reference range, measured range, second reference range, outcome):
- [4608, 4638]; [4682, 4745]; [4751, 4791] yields -0.7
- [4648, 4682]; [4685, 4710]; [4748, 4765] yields -1.4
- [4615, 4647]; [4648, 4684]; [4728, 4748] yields 1.5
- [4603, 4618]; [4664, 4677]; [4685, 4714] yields 1.5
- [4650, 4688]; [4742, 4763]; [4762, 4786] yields 0.5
